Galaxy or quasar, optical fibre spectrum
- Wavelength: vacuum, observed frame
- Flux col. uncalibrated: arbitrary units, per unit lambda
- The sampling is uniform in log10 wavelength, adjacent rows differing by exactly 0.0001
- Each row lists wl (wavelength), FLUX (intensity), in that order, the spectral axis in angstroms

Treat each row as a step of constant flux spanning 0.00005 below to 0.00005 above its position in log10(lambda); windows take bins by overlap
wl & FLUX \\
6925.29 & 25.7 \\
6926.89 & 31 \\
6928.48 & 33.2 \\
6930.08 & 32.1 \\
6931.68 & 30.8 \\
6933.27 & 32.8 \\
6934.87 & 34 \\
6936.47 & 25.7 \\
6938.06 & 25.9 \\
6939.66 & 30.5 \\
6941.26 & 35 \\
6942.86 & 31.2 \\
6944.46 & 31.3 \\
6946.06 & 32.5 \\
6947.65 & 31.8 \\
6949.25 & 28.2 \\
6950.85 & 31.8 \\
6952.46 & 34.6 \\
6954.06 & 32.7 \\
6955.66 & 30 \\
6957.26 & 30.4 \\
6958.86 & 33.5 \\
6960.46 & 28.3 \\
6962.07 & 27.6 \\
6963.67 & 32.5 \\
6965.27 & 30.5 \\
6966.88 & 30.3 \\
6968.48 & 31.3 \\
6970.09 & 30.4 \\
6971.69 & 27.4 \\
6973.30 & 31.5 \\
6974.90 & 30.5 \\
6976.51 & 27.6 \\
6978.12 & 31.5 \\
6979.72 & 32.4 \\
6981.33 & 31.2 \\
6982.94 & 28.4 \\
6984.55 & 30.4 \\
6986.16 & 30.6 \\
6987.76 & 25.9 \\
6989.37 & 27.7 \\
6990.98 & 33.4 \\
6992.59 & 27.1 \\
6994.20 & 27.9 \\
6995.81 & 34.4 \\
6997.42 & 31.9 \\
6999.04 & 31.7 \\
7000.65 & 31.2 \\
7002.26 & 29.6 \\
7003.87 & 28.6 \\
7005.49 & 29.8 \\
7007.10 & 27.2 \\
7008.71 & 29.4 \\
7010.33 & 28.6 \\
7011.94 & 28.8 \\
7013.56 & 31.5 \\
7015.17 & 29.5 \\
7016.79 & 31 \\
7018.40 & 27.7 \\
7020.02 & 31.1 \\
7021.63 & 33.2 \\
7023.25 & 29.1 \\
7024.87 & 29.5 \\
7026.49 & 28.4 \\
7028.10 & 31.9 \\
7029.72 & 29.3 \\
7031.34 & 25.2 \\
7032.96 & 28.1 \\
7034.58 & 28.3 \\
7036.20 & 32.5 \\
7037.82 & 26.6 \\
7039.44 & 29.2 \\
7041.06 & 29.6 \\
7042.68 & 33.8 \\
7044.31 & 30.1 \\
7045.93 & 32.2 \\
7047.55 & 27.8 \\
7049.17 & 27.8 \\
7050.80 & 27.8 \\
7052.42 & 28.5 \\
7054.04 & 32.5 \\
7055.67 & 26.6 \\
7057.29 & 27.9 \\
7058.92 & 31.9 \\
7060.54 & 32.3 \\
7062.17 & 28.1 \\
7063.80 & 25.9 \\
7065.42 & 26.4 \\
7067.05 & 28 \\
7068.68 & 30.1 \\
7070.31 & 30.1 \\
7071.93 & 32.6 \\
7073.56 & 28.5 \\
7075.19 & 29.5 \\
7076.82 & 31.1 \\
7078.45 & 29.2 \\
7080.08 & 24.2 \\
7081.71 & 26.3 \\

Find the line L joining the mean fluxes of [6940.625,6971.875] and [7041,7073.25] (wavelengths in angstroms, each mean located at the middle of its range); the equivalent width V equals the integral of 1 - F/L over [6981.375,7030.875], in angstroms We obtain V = 0.8 angstroms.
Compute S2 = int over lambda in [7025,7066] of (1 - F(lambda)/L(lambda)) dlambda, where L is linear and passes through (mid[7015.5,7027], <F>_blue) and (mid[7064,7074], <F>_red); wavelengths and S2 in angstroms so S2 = 0.5 angstroms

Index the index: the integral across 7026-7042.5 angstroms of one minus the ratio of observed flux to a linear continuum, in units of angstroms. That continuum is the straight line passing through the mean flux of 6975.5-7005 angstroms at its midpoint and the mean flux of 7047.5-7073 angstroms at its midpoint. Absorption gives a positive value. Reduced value 0.18 angstroms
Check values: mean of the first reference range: 30.1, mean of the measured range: 29.1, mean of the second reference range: 29.1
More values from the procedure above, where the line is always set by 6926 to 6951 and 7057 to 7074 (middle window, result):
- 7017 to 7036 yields 0.3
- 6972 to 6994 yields 0.5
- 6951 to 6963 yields -0.1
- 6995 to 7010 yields -0.1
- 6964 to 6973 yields 0.1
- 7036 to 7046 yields -0.2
